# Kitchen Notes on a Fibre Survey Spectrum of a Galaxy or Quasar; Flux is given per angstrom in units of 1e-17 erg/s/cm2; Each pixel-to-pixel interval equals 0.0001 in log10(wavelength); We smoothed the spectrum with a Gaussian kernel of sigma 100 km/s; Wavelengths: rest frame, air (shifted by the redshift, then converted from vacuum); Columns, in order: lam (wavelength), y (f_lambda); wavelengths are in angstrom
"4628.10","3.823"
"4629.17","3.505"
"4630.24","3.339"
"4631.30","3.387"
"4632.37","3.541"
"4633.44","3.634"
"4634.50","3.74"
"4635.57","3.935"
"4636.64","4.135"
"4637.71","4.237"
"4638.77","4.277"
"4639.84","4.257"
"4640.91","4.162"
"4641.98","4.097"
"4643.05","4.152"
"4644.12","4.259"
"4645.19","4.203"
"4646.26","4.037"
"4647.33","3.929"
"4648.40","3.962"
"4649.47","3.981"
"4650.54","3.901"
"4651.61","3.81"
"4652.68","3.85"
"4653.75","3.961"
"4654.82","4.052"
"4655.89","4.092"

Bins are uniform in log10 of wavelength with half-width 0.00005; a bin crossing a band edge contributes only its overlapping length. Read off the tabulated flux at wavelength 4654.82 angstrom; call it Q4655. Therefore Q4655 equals 4.052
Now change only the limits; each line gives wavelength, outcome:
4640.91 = 4.162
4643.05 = 4.152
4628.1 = 3.823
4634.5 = 3.74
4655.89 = 4.092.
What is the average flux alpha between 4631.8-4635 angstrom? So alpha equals 3.64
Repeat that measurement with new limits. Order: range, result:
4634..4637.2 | 3.93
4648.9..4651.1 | 3.94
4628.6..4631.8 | 3.41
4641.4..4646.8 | 4.15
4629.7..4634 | 3.48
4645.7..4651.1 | 3.96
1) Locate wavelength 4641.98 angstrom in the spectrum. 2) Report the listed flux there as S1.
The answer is 4.097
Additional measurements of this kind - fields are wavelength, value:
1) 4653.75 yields 3.961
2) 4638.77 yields 4.277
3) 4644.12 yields 4.259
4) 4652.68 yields 3.85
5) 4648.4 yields 3.962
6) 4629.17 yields 3.505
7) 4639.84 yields 4.257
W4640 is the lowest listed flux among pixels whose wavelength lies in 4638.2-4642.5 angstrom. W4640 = 4.097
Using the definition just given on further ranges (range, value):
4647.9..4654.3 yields 3.81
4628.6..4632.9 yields 3.339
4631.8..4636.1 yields 3.541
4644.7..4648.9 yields 3.929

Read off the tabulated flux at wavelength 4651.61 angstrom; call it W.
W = 3.81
